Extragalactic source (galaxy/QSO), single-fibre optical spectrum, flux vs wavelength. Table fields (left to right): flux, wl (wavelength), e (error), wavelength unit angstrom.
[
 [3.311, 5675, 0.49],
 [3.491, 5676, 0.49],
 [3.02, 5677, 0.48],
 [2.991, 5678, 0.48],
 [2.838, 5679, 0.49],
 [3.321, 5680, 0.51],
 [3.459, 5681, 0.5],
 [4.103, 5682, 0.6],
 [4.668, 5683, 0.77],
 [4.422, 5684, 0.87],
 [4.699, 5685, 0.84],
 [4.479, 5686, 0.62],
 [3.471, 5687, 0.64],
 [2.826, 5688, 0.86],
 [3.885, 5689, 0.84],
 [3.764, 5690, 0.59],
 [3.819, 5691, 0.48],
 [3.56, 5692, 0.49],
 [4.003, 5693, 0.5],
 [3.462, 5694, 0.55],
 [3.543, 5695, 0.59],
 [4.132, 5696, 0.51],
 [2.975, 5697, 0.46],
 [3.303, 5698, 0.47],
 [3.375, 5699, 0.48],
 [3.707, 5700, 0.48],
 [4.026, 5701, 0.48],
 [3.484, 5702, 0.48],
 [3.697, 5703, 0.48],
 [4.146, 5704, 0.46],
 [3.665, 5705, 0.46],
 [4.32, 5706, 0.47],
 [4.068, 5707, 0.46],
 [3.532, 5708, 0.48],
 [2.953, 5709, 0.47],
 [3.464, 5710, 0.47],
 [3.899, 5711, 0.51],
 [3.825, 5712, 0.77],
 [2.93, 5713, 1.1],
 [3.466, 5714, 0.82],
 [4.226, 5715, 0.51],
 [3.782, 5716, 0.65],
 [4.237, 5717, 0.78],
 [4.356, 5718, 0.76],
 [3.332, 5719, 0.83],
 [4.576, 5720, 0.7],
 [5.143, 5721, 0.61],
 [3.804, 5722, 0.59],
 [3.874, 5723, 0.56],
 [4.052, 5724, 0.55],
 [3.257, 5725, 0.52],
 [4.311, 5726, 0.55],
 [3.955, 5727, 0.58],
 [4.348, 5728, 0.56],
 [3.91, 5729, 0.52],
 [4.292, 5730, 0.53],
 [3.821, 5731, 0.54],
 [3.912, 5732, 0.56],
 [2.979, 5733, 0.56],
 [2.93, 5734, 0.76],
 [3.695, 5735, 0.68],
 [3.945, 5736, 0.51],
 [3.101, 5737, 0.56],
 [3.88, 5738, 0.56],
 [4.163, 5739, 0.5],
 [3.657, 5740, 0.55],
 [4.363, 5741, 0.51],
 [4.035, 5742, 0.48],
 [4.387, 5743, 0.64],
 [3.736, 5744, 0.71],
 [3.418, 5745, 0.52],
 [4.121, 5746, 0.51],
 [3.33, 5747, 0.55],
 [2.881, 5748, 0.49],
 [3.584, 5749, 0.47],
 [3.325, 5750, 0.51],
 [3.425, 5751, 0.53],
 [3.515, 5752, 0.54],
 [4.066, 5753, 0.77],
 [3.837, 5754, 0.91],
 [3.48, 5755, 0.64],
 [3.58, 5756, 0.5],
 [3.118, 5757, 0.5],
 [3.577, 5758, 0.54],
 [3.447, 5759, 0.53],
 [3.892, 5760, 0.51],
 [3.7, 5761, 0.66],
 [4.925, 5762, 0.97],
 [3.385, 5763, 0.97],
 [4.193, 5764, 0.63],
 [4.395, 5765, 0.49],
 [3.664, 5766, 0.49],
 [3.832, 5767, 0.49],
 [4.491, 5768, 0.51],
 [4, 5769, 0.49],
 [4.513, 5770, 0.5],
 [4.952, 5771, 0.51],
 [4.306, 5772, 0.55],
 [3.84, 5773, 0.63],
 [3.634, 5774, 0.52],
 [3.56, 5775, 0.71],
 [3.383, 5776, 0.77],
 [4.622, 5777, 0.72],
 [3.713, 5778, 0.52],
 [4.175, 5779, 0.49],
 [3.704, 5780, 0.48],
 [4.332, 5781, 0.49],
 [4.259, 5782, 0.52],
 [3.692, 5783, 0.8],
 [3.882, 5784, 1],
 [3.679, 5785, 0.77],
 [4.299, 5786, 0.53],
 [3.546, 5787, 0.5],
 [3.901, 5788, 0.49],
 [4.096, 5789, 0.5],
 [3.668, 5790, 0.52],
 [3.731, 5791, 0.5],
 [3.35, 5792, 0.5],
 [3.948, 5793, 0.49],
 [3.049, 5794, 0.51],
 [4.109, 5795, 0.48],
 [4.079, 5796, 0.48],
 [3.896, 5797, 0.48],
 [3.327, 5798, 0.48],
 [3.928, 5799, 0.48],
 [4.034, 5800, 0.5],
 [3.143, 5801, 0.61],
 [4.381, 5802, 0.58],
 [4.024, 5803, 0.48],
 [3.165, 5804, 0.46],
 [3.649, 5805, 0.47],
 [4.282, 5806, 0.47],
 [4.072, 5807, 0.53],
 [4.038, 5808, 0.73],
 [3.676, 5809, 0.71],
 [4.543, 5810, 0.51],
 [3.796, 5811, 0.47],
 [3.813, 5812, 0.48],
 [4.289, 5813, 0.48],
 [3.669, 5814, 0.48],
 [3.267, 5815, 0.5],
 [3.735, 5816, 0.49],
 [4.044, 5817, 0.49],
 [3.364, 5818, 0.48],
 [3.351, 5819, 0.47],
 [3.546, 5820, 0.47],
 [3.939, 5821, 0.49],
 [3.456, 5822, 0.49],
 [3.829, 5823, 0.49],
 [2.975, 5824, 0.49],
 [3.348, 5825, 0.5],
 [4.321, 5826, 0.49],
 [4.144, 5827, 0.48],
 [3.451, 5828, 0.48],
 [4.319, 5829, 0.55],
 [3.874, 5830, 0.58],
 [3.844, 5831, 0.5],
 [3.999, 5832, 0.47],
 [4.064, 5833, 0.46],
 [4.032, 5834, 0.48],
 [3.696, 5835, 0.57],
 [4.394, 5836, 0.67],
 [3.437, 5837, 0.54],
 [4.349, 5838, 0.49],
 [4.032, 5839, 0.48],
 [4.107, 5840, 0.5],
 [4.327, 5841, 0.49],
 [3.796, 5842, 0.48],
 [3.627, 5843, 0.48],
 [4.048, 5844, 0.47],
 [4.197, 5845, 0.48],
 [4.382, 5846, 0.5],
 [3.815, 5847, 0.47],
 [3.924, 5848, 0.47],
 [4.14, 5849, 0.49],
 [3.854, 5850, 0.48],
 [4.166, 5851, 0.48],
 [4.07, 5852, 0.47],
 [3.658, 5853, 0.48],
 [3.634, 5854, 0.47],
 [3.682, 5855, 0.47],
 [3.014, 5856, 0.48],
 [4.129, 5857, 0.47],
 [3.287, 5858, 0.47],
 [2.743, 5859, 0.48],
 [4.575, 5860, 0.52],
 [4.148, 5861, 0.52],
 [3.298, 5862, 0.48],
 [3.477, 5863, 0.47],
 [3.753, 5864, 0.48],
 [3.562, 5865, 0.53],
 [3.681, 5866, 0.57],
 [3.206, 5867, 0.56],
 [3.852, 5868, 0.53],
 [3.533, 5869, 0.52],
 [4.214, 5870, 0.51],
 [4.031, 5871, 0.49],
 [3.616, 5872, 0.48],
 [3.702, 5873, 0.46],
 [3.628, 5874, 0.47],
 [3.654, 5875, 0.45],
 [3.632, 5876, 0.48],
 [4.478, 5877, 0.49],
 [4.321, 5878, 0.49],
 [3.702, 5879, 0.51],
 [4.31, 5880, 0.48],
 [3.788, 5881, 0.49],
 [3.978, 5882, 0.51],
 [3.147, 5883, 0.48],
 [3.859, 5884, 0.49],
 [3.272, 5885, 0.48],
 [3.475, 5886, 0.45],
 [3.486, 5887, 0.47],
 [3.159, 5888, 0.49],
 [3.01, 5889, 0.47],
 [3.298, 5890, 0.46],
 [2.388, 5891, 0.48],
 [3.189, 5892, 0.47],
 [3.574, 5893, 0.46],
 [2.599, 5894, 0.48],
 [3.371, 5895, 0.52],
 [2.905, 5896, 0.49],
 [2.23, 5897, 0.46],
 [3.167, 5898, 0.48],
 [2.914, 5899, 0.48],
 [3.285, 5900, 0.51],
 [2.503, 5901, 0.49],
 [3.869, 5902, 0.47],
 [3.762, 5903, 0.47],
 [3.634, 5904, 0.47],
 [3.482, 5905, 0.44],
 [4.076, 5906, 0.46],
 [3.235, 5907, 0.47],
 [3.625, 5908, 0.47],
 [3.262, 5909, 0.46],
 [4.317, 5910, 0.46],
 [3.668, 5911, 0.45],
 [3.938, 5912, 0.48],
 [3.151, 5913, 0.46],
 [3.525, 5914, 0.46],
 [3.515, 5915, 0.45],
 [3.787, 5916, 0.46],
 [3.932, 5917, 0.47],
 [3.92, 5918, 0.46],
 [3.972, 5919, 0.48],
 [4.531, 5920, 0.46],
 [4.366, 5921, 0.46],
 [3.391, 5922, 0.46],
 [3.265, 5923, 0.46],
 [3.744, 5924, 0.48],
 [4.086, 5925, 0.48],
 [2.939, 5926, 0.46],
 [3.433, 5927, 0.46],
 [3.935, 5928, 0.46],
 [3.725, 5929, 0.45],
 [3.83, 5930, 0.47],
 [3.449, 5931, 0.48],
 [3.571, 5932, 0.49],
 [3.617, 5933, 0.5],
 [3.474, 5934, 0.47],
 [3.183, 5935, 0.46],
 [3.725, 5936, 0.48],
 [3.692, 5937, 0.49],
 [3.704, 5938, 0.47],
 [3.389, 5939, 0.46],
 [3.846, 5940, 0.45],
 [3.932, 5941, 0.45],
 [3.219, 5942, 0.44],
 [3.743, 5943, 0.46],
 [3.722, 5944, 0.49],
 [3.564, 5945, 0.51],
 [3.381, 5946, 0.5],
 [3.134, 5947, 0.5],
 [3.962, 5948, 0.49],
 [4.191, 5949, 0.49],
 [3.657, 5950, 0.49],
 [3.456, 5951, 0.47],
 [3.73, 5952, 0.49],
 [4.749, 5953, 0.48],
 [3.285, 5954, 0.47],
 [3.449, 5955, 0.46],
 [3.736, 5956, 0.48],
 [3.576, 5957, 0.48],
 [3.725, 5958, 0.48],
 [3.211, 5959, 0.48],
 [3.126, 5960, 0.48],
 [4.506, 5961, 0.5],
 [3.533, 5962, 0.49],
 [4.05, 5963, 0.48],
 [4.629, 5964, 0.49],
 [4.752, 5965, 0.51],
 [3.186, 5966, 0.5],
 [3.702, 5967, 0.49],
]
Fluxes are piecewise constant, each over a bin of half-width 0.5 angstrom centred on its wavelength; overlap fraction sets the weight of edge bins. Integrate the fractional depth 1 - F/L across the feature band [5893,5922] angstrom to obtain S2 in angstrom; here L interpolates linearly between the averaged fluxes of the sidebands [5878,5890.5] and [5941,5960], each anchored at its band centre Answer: 0.6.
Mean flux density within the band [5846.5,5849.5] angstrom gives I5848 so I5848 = 3.96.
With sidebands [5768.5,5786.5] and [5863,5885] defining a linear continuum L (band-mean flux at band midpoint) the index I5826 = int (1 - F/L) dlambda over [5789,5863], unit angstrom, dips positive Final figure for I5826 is 1.5 angstrom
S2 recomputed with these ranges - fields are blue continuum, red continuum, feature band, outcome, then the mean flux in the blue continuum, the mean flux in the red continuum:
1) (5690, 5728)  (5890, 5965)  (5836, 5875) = -1.7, 3.8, 3.59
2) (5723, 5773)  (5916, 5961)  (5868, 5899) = 2.0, 3.83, 3.68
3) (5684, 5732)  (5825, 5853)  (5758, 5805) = 0.2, 3.83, 4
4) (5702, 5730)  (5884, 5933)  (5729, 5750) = 0.7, 3.89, 3.48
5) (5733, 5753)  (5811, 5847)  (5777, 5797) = -0.6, 3.65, 3.86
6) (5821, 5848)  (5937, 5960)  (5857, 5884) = 0.6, 3.92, 3.64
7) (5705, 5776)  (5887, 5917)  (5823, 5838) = -1.3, 3.83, 3.34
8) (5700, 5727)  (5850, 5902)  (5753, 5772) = -1.0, 3.86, 3.52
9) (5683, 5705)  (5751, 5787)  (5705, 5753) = 0.6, 3.77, 3.92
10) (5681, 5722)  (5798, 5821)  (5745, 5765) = 0.8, 3.83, 3.8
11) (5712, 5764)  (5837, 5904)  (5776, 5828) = -1.4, 3.79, 3.63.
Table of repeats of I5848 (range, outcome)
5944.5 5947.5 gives 3.36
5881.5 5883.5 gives 3.56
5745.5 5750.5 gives 3.45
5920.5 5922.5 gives 3.88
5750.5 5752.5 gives 3.47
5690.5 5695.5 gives 3.68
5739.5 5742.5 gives 4.02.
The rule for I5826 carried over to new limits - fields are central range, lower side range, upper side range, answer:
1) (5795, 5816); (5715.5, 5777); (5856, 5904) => -0.9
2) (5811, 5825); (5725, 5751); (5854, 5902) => -0.1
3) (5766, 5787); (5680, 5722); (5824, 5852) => -0.6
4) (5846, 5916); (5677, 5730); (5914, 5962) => 2.5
